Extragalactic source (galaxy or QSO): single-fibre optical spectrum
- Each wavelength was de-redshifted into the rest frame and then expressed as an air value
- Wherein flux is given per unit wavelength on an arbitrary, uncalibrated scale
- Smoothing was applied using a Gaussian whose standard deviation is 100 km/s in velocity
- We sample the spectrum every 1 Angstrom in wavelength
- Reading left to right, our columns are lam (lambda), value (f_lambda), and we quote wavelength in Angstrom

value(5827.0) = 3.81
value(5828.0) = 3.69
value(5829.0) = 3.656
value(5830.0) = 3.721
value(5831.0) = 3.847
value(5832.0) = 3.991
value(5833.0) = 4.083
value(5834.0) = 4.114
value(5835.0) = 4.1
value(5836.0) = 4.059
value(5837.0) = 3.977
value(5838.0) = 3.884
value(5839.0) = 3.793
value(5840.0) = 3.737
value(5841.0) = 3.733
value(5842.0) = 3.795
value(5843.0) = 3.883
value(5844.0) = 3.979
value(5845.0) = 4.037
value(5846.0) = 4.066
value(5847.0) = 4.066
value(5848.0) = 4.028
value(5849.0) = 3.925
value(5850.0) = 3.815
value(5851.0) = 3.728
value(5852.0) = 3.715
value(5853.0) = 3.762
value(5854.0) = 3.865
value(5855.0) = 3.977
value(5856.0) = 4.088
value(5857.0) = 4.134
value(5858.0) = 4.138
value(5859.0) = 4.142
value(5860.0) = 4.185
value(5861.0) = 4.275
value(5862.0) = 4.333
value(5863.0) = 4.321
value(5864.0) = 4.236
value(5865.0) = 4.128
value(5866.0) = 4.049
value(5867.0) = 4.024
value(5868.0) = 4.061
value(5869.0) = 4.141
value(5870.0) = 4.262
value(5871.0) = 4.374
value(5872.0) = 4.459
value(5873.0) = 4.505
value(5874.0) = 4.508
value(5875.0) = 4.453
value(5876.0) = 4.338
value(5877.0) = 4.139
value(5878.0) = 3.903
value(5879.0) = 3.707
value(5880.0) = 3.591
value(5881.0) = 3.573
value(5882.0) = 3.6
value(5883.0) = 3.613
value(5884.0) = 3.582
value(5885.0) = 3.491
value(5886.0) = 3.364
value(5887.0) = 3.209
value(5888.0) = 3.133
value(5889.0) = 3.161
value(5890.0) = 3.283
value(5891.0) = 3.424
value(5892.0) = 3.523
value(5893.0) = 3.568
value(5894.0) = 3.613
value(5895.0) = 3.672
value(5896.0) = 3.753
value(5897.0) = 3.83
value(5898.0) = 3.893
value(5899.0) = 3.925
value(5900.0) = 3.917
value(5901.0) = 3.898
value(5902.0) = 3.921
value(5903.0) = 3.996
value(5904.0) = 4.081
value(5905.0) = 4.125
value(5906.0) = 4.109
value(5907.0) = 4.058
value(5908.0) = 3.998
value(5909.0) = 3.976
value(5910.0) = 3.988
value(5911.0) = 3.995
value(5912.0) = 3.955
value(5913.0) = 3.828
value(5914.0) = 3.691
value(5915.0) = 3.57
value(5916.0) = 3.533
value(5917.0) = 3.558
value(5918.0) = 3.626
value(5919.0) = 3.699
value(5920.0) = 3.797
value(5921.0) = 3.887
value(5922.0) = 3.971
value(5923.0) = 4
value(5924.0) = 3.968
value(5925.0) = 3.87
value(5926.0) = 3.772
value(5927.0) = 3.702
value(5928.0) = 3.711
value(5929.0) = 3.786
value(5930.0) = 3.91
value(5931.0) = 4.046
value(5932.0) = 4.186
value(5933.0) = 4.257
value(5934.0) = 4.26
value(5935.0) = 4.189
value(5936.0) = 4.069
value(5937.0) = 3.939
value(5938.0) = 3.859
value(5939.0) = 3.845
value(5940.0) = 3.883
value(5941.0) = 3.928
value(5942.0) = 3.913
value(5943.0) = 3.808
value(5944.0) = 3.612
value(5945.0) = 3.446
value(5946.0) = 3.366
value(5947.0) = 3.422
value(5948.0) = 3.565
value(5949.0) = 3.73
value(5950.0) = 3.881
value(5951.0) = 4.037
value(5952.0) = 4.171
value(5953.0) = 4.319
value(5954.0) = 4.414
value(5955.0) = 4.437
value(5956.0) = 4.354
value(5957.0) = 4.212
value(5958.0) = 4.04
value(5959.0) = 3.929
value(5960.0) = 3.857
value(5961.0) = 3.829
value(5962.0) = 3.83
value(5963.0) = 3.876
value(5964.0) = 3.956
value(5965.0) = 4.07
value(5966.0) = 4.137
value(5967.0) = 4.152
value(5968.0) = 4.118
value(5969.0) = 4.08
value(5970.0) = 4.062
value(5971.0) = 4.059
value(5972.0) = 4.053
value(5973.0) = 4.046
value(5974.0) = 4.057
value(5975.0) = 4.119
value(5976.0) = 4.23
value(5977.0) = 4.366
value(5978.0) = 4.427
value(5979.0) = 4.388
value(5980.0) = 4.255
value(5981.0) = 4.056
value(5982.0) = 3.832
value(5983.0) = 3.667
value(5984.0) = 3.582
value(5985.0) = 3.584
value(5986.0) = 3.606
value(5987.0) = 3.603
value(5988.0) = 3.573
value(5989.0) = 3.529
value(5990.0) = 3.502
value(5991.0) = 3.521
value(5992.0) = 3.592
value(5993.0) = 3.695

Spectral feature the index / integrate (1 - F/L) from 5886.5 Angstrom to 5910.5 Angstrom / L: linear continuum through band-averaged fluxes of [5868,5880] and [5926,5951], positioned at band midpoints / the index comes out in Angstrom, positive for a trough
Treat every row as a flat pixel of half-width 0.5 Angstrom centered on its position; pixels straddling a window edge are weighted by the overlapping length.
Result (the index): 1.9 Angstrom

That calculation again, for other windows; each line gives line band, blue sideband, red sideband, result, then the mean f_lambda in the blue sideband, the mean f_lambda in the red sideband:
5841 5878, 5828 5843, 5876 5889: -3.7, 3.89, 3.59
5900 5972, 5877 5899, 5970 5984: -1.5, 3.57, 4.1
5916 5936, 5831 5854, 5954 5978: 0.7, 3.92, 4.1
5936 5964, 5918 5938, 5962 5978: 0.8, 3.94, 4.09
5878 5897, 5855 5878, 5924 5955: 2.9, 4.23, 3.91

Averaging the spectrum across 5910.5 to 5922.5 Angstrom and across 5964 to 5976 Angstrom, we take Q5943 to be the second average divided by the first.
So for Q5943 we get 1.09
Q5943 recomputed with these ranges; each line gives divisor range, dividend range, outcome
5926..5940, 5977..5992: 0.96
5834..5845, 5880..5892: 0.87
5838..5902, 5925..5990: 1.01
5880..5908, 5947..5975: 1.10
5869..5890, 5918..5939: 1.02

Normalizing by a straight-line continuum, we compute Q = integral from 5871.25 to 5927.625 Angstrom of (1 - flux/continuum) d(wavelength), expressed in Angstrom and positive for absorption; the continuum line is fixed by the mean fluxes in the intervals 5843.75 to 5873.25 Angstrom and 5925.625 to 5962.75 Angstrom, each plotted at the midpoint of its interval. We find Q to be 2.9 Angstrom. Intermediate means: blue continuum 4.09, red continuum 3.93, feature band 3.81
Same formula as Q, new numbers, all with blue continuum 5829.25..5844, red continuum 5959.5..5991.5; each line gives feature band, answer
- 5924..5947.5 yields 0.4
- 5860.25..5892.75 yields 0.1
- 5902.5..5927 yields 0.3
